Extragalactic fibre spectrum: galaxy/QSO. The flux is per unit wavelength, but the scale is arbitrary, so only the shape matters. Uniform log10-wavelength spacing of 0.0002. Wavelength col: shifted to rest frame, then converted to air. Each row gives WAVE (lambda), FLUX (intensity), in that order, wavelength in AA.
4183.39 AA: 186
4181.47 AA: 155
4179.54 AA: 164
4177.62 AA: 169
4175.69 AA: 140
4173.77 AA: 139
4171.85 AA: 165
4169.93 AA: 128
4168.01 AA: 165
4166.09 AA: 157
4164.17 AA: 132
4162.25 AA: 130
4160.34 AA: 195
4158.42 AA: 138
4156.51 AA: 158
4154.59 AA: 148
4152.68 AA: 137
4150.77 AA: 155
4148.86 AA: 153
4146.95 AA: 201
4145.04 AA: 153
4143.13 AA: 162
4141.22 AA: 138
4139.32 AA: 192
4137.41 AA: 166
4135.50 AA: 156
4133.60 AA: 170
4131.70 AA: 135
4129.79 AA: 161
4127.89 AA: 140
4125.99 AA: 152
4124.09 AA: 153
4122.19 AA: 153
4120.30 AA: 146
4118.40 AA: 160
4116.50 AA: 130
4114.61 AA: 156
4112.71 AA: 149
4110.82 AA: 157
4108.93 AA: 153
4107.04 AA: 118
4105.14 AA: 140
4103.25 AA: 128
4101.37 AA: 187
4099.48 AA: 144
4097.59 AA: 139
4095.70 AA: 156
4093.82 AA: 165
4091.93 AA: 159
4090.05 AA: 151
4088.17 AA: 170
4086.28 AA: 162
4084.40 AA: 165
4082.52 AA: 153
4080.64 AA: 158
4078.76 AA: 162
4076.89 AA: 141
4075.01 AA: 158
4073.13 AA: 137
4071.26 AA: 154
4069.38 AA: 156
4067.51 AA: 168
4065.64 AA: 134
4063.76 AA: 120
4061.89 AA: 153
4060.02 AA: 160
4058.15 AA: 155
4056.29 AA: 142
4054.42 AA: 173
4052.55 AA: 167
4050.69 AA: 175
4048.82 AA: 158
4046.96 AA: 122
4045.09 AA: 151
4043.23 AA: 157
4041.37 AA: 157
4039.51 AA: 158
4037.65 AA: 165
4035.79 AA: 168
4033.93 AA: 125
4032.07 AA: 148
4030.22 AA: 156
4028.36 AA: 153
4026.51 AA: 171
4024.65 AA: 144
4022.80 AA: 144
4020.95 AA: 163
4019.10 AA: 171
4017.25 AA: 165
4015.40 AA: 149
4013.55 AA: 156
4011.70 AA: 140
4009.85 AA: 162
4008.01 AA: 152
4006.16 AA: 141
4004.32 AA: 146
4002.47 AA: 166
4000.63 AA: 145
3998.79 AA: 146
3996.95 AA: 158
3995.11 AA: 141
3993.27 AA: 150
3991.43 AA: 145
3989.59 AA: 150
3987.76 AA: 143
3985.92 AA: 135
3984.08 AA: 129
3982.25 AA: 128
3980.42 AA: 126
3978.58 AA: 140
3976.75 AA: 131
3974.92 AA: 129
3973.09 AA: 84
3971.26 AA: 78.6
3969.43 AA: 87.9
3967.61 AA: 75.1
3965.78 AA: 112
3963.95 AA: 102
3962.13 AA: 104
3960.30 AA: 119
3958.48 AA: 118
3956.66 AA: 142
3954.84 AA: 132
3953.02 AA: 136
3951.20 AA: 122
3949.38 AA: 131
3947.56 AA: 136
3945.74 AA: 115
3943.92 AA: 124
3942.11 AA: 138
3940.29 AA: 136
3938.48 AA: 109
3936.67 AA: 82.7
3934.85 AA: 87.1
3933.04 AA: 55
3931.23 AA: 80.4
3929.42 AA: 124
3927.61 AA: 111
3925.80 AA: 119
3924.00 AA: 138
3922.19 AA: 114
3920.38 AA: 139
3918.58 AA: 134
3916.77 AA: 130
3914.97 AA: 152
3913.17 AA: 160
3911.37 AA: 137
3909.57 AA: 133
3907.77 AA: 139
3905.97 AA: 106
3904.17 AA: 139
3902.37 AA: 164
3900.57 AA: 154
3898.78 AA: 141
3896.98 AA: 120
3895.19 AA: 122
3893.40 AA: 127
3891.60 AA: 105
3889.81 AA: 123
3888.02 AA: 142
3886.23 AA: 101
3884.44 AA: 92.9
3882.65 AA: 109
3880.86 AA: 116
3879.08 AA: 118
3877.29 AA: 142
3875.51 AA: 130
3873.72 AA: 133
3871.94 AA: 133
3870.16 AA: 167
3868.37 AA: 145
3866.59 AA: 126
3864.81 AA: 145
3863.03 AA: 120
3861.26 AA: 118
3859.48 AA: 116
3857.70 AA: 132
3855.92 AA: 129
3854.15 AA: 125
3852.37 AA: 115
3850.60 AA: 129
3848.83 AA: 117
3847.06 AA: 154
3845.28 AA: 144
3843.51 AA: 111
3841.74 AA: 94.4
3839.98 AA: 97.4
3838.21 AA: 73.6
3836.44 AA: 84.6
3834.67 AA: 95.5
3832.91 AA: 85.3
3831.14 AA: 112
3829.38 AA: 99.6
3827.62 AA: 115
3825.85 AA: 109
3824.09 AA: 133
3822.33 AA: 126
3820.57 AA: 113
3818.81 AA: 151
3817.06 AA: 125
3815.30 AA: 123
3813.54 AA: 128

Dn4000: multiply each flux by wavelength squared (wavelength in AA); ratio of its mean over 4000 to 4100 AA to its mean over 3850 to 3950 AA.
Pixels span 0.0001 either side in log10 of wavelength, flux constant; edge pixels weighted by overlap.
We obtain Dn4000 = 1.33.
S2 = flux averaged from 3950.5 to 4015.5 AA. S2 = 131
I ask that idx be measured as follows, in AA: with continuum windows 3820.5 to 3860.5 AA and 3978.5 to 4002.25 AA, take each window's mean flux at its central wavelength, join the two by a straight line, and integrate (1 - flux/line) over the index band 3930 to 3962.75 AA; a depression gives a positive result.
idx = 4.6 AA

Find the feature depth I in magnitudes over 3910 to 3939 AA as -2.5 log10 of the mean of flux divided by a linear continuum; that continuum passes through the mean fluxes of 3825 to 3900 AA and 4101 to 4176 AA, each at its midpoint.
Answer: 0.08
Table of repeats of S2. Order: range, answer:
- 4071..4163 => 154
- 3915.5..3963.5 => 118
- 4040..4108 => 153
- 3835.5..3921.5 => 127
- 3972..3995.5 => 133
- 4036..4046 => 158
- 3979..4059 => 151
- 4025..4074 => 153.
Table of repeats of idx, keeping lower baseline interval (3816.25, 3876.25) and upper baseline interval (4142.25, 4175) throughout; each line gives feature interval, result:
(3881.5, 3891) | 0.88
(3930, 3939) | 3.24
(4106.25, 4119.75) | 0.22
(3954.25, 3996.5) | 3.87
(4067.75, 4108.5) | -1.82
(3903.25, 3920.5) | -1.24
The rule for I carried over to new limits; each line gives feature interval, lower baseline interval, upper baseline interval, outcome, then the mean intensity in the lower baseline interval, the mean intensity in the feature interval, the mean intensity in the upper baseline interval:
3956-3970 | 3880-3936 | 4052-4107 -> 0.227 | 123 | 107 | 153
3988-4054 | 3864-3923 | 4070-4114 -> -0.061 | 131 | 153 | 152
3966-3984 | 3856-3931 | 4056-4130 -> 0.249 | 129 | 110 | 151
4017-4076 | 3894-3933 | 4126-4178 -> -0.076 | 130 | 154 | 155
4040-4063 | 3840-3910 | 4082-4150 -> -0.059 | 127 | 156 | 155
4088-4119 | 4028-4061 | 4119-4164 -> 0.038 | 155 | 150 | 156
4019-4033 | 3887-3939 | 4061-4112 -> -0.100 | 124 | 155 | 151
